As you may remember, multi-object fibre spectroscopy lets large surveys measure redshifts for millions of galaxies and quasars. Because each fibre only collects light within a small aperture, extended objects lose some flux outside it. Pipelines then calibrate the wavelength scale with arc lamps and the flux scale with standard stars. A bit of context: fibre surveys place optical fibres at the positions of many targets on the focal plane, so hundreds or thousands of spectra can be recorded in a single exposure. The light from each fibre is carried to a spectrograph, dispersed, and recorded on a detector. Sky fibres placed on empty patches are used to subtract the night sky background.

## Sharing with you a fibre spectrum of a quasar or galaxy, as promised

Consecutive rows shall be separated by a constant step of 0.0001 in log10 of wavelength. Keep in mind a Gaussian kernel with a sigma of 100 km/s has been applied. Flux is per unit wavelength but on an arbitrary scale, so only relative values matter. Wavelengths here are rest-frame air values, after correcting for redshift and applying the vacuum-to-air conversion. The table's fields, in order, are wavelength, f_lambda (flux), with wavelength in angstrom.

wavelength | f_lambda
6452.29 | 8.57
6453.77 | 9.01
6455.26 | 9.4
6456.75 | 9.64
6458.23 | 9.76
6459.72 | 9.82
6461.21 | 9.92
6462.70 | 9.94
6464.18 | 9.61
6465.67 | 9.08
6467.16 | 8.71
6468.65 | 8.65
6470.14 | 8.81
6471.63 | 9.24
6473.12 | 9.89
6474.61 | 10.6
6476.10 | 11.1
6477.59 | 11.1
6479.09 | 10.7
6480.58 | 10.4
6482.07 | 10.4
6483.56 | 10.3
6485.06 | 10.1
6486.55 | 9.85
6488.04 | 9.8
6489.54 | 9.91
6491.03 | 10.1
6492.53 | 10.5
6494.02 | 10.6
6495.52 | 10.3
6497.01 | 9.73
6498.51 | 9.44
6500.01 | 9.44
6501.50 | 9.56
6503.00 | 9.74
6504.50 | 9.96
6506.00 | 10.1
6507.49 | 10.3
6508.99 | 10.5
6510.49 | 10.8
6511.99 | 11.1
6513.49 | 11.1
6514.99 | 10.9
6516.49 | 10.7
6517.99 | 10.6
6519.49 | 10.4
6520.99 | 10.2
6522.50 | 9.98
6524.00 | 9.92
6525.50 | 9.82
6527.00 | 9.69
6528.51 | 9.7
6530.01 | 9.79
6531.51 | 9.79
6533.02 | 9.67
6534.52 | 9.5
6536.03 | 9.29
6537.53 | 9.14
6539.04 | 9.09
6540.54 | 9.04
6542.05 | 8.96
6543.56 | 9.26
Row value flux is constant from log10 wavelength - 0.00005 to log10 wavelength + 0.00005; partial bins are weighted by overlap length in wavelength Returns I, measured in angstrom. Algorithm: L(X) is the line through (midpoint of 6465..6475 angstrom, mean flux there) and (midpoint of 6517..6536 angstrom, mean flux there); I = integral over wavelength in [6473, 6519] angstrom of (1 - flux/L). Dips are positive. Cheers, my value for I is -3.7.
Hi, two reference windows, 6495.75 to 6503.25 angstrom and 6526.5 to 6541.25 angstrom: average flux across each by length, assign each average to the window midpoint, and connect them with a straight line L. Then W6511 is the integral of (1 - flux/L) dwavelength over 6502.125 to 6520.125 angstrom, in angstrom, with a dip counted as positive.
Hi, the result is -1.8 angstrom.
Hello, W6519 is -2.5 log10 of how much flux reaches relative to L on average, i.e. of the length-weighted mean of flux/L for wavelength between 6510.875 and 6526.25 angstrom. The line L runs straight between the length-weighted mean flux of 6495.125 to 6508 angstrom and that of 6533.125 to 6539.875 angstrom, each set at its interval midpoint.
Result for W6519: -0.098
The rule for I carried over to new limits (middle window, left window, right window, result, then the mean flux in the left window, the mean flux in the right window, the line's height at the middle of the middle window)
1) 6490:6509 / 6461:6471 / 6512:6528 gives -0.2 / 9.21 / 10.4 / 9.92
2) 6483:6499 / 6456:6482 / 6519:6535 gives -0.4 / 9.84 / 9.86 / 9.84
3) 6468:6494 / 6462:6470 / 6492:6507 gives -1.6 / 9.17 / 9.94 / 9.51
